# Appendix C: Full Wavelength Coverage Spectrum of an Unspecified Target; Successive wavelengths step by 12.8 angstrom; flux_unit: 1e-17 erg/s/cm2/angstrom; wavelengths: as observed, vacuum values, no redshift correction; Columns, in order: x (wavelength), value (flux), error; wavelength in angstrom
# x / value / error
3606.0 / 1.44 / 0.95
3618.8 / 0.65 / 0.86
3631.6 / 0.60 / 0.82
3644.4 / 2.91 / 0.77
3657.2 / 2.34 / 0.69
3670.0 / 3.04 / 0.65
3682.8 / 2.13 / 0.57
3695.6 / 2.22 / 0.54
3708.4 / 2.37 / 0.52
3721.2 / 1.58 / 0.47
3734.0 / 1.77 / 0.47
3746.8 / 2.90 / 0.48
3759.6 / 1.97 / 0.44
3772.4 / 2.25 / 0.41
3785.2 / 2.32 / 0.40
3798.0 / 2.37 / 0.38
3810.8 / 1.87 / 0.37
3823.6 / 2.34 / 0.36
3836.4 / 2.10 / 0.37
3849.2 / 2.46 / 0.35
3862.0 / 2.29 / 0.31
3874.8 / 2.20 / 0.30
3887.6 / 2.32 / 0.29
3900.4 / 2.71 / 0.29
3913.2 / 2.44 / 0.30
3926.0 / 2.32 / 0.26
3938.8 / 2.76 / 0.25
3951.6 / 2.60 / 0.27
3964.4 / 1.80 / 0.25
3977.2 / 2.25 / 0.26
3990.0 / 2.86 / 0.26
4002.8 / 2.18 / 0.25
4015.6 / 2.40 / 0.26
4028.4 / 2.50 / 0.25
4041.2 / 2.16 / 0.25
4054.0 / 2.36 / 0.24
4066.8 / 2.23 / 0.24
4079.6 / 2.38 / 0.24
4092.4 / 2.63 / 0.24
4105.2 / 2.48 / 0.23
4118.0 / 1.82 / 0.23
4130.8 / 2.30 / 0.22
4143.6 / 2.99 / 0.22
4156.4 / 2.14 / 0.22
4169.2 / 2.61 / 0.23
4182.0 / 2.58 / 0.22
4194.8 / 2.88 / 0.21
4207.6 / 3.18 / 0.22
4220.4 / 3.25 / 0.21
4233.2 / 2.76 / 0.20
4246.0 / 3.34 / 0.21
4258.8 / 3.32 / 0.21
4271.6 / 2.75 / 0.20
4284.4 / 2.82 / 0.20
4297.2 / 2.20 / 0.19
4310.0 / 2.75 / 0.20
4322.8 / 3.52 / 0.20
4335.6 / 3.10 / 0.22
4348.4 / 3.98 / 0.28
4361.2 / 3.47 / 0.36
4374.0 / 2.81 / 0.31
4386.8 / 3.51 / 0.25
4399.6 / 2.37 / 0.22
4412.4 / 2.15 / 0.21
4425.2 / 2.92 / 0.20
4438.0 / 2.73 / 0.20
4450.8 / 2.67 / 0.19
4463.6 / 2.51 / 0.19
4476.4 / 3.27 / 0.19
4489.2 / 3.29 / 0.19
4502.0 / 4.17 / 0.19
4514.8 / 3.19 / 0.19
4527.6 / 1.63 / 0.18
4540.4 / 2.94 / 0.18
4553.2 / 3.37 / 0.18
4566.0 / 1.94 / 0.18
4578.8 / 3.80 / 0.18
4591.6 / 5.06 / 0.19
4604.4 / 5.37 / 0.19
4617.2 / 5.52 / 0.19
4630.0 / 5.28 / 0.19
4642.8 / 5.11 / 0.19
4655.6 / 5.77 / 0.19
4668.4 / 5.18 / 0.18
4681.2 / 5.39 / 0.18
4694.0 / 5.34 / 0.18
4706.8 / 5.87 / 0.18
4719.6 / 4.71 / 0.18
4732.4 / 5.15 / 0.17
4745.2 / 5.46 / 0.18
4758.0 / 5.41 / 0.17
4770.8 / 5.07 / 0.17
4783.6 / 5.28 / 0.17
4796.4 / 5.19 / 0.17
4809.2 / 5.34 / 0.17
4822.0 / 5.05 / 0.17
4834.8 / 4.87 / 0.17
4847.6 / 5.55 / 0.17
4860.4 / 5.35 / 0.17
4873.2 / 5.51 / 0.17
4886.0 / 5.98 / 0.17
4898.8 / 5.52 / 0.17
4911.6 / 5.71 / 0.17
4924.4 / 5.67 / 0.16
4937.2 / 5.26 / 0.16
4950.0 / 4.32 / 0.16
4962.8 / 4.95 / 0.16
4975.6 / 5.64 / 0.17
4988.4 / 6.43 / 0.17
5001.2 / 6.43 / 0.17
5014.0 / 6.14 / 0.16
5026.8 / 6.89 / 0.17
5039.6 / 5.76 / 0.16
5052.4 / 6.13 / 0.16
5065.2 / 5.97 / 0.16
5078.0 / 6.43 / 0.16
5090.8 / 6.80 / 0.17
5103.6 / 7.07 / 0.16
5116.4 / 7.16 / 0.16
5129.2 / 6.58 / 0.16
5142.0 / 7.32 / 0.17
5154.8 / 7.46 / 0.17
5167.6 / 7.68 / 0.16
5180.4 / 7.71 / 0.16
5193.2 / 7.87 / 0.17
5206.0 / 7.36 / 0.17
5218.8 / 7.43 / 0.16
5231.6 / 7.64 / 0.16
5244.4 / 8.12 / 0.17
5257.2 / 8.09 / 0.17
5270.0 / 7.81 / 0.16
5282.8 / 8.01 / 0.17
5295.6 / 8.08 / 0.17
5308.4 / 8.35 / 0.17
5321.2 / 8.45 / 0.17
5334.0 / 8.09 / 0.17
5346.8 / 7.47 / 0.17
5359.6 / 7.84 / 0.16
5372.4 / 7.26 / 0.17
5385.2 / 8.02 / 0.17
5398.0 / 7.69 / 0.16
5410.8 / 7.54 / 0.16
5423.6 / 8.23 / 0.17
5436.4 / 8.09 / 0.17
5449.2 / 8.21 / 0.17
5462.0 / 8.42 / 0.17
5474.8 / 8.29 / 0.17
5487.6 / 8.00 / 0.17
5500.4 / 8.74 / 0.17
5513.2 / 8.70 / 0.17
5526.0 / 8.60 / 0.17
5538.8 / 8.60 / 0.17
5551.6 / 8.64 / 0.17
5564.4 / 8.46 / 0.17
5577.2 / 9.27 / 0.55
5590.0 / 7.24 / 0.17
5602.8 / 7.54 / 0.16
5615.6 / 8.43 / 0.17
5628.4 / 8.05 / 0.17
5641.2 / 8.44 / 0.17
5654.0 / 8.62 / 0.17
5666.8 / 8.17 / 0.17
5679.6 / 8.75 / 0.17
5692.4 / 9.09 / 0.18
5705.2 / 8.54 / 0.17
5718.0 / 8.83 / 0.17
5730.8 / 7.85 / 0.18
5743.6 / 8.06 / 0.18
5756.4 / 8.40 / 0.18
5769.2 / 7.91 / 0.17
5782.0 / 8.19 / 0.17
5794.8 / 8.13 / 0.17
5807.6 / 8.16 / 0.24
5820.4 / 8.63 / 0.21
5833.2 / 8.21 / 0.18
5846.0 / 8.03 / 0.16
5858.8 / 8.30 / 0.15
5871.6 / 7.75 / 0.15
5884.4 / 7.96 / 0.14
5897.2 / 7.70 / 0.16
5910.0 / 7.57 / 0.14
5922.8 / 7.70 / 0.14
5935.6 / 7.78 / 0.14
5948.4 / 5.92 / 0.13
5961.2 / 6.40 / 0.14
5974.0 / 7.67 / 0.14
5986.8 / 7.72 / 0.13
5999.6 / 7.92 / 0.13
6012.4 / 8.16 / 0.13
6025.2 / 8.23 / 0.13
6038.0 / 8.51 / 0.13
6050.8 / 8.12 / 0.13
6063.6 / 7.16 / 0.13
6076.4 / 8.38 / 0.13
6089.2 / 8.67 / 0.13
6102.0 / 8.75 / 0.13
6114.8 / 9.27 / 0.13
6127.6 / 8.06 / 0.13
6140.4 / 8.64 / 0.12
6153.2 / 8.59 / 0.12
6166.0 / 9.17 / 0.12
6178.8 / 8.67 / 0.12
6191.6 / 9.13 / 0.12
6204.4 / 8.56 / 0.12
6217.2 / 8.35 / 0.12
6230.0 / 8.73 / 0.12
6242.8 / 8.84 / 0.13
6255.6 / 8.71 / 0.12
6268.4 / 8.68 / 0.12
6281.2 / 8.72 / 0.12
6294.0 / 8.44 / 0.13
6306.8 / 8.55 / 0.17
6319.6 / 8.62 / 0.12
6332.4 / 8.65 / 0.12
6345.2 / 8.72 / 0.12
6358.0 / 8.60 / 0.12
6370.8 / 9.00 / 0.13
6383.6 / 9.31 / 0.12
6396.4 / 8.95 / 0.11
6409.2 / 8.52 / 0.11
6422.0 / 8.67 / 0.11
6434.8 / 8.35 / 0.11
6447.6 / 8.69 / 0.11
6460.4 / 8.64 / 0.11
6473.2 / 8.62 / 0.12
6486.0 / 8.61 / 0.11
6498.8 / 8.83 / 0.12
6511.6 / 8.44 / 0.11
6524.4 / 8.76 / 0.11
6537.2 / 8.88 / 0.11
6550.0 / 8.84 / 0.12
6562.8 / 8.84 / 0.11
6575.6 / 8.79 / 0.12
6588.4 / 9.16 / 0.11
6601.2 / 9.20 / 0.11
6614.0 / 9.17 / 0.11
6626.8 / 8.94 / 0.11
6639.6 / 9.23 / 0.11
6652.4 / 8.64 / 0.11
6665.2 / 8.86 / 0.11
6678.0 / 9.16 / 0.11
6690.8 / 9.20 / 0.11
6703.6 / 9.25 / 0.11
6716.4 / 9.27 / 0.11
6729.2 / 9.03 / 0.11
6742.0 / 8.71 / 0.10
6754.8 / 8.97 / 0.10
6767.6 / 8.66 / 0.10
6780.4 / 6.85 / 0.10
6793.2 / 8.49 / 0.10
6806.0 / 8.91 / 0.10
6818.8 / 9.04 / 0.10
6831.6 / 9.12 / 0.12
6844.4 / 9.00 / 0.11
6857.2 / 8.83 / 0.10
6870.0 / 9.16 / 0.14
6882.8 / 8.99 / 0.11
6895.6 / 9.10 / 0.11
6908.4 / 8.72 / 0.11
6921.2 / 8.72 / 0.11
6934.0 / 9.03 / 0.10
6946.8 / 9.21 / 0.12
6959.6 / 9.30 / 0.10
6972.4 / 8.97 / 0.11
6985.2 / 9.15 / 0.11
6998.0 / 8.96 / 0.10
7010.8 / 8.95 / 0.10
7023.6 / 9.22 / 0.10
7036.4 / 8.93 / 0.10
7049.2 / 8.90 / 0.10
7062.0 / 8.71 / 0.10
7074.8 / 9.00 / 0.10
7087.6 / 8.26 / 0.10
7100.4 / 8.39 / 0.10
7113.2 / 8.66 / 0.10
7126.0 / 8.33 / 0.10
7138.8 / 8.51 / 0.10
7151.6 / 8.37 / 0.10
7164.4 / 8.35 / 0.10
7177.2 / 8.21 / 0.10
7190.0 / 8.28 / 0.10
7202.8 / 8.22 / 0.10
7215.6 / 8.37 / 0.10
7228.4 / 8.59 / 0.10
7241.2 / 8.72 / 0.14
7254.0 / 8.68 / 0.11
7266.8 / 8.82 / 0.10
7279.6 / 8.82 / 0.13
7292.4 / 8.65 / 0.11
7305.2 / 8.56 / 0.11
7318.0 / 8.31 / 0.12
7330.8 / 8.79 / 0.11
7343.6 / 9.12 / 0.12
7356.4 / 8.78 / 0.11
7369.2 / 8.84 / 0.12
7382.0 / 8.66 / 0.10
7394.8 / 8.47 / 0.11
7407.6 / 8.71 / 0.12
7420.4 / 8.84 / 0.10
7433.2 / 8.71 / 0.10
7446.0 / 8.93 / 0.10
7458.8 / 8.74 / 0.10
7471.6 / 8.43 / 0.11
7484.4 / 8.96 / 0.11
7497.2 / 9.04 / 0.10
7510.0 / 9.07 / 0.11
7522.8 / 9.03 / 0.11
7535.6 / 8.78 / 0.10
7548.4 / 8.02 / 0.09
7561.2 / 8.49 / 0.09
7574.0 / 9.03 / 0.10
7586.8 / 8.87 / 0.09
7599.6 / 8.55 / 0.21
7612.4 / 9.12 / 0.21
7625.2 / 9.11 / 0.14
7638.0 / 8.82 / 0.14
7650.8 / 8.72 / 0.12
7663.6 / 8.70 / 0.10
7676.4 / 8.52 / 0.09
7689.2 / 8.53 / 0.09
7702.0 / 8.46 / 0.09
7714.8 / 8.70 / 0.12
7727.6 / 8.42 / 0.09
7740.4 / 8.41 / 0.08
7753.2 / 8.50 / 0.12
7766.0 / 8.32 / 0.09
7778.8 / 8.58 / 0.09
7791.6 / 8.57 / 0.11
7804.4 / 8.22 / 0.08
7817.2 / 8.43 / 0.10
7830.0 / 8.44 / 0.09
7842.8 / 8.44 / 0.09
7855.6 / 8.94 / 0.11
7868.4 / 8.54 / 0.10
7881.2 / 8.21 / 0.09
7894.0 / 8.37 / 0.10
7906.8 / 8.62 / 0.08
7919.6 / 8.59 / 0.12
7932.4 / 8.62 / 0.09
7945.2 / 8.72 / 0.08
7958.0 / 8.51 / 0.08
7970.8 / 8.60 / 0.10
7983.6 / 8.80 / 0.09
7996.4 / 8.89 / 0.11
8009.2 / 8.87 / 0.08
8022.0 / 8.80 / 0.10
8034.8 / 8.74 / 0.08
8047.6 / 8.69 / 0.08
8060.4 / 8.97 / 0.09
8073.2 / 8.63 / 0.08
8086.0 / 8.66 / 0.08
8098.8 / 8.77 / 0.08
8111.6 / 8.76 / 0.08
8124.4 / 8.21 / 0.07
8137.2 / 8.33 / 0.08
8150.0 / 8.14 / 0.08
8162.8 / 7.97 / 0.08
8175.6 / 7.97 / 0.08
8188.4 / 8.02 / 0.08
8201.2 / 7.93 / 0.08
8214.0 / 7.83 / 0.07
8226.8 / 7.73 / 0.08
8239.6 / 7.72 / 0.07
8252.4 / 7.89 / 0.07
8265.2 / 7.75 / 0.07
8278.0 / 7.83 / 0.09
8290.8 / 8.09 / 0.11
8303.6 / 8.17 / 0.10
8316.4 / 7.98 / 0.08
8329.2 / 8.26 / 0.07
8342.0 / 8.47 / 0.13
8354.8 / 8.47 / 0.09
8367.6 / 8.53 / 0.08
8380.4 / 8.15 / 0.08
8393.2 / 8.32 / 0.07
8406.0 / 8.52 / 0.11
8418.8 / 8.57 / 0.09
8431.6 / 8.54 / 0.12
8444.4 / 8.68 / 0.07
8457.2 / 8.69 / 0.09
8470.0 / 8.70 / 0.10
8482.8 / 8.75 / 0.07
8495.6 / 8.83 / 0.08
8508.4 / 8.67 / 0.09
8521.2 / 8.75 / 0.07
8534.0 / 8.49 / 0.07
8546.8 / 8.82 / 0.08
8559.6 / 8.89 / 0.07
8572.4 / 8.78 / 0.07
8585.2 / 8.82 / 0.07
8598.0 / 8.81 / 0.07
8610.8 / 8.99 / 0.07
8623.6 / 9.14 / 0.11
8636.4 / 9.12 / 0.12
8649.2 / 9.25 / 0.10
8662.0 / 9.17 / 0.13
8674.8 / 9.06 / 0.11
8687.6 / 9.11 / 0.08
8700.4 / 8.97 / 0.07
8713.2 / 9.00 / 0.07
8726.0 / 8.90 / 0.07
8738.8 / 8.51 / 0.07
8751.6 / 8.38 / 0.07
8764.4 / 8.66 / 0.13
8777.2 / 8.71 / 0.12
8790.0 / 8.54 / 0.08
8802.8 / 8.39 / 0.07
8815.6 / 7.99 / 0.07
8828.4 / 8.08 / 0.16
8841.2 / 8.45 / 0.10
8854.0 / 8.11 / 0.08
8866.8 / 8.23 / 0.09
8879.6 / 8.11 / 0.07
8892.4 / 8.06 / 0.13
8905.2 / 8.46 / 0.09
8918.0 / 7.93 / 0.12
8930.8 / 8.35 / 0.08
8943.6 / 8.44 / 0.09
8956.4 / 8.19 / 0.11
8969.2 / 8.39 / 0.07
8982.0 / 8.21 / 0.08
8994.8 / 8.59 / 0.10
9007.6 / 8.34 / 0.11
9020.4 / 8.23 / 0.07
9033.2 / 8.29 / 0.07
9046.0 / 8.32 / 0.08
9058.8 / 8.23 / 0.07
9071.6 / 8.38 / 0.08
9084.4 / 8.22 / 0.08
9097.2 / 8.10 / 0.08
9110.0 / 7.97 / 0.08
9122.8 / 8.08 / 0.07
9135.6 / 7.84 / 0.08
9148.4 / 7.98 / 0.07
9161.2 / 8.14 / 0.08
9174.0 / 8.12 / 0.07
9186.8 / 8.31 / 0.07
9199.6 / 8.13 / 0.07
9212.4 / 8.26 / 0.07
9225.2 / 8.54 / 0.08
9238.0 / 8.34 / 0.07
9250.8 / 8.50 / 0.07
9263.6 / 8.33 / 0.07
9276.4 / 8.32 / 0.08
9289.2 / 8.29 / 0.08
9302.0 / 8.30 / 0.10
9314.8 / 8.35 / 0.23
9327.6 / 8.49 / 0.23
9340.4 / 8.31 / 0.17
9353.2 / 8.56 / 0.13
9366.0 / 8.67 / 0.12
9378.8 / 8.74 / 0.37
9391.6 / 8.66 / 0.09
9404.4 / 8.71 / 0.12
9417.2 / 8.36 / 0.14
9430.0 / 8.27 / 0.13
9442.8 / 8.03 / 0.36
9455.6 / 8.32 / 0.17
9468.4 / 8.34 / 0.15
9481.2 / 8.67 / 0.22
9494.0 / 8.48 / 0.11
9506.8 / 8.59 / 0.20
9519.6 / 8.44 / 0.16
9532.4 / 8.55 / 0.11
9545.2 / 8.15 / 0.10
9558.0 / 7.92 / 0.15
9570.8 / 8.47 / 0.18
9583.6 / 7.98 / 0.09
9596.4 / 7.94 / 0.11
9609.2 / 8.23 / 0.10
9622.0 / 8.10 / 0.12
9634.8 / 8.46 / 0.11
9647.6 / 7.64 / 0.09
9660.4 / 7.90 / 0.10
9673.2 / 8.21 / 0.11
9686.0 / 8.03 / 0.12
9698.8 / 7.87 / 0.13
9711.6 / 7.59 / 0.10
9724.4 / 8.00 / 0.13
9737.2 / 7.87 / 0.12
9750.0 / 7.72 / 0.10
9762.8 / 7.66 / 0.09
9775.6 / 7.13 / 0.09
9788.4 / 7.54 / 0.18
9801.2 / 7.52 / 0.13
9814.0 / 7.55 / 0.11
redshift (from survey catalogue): 0.15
